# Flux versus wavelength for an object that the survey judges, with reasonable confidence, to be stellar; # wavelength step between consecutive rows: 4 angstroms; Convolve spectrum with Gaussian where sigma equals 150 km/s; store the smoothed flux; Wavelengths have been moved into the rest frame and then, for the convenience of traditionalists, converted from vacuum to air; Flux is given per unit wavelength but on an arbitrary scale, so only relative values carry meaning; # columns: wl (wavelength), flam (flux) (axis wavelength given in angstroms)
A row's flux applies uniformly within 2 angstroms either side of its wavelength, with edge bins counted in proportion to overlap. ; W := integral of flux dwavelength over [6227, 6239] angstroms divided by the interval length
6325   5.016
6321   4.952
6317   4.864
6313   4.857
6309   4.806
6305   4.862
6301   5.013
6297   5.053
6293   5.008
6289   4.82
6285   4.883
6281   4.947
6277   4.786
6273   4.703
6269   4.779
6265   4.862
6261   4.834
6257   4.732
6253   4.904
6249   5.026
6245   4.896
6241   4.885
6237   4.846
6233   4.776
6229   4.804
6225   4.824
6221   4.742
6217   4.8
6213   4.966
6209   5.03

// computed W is 4.81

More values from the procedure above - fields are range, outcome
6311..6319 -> 4.86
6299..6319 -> 4.88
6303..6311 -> 4.83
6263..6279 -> 4.78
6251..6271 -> 4.82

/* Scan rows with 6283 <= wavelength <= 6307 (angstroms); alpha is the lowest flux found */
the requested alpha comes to 4.82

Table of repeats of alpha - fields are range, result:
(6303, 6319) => 4.806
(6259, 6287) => 4.703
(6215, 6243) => 4.742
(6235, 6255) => 4.846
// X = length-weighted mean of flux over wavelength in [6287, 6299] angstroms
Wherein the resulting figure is 4.96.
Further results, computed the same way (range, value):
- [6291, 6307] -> 4.98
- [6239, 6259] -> 4.89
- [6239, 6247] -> 4.89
